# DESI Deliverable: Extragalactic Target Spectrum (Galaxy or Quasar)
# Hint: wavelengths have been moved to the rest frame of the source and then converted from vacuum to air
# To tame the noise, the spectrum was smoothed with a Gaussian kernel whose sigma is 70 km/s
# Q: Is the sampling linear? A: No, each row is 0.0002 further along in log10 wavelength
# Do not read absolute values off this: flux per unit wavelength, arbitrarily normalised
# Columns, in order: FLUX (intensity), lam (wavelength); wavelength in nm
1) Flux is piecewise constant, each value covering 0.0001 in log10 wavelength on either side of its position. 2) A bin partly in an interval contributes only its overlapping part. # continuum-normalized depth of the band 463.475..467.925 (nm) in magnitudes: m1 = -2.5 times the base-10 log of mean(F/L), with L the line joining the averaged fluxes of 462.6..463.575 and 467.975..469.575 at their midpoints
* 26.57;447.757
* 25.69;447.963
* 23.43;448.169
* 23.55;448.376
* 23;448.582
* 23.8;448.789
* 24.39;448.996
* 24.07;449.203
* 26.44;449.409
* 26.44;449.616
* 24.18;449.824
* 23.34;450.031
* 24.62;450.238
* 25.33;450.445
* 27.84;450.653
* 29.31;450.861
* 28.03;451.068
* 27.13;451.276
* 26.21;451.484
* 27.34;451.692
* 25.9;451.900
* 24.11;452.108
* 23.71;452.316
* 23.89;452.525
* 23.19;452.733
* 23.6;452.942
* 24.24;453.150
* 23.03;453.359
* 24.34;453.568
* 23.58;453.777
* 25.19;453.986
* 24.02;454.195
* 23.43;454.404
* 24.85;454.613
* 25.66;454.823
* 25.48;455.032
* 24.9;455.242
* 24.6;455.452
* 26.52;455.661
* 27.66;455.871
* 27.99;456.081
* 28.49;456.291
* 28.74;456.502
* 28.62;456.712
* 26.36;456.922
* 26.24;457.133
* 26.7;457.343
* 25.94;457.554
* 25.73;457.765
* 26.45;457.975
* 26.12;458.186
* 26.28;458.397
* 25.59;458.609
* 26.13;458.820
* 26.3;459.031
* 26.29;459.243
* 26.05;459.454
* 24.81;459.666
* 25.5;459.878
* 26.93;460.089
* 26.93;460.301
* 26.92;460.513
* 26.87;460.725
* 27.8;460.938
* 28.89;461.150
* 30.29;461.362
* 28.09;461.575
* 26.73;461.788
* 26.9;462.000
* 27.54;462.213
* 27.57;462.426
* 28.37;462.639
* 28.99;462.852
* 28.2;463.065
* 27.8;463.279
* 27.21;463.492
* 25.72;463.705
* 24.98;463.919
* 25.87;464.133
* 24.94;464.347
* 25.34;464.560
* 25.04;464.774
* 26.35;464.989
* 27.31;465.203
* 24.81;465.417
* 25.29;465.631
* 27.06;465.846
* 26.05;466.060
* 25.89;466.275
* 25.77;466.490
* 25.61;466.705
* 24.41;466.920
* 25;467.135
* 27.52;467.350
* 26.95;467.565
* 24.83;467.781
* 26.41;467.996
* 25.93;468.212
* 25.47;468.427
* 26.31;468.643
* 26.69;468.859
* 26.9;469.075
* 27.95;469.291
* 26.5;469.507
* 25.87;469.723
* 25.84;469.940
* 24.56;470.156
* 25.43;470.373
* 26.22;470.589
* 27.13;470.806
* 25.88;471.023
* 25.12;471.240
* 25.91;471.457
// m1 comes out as 0.07 mag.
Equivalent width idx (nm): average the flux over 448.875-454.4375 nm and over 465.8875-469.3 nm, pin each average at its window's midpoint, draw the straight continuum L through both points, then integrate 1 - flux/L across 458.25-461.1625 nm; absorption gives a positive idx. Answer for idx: -0.10 nm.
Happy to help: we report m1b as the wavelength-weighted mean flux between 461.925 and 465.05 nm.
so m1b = 26.7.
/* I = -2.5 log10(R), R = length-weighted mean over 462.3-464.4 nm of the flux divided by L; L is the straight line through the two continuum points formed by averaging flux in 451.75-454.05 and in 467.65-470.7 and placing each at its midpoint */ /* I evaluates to -0.068 mag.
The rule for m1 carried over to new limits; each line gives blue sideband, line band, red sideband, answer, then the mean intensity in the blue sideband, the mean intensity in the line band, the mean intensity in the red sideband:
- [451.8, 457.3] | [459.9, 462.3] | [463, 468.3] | -0.07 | 25.3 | 27.6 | 26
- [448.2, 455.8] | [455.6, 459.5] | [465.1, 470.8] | -0.06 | 25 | 26.8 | 26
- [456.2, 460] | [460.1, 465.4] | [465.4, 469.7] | -0.03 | 26.5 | 27.1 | 26.1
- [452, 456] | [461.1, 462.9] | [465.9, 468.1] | -0.11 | 24.6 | 28.1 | 25.9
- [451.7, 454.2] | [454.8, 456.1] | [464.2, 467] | -0.07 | 24.2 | 26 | 25.7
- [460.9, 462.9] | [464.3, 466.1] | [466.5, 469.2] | 0.05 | 28.1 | 25.8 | 26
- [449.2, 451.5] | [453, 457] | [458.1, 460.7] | 0.02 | 26.2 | 25.6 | 26.2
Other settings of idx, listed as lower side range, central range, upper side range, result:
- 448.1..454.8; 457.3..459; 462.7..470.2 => -0.04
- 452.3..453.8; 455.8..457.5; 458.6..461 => -0.17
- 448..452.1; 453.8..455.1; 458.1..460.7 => 0.06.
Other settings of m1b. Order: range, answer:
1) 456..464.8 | 26.9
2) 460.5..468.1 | 26.6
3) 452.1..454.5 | 23.9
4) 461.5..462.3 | 27.3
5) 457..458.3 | 26.2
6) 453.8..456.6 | 25.9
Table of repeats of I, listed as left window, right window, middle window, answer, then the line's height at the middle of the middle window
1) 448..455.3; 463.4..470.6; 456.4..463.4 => -0.066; 25.5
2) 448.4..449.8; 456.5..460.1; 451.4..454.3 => 0.037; 25.3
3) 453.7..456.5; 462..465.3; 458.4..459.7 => 0.010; 26.2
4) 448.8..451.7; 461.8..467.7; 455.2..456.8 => -0.047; 26.1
